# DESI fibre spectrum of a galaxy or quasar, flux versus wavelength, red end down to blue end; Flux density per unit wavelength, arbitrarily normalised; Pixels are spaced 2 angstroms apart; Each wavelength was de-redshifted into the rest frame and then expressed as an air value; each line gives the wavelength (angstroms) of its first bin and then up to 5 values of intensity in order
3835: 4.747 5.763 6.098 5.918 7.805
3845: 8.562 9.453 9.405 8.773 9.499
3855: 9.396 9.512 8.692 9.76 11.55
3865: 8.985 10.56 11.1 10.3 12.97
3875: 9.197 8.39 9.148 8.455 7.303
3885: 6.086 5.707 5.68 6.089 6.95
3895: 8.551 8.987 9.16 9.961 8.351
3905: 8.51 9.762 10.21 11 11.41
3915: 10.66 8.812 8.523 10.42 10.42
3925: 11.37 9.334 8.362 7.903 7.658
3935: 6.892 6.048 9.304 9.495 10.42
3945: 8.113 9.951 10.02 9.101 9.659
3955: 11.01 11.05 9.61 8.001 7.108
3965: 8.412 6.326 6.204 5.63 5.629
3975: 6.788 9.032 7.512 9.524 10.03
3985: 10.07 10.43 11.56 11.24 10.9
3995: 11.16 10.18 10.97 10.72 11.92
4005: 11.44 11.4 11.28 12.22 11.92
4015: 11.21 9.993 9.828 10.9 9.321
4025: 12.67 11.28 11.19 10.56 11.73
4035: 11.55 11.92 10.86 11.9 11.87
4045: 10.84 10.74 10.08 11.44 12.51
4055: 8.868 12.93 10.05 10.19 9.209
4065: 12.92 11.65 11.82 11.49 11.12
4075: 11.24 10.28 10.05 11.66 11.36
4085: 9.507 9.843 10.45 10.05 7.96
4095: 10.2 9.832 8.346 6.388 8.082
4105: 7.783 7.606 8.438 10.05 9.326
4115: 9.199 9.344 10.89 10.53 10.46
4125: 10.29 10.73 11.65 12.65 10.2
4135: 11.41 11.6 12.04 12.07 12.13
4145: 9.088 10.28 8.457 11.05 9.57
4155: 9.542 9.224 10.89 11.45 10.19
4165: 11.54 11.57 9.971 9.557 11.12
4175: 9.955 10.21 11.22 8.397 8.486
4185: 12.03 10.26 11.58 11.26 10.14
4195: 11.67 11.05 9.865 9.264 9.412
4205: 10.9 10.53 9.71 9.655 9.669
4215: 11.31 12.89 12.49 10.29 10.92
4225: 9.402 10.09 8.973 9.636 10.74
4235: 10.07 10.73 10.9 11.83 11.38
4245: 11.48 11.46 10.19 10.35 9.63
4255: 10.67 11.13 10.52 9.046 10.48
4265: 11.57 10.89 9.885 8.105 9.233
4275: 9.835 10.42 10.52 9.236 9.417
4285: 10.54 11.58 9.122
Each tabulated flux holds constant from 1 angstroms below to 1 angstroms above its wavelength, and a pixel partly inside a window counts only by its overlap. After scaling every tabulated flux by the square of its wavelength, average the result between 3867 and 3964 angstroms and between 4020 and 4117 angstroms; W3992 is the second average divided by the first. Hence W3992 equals 1.2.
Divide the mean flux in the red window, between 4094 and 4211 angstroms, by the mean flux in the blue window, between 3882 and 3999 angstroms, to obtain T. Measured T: 1.15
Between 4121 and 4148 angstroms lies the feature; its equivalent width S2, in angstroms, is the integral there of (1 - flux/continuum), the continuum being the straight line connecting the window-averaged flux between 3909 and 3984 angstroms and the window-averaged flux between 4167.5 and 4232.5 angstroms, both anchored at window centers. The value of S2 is -3.01 angstroms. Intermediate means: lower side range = 8.85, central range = 11.1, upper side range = 10.4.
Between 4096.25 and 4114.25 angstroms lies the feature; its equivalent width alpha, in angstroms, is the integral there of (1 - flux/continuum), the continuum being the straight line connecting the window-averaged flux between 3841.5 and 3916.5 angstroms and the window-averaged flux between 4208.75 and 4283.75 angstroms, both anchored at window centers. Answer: 2.7 angstroms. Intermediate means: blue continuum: 9.06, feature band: 8.42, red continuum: 10.4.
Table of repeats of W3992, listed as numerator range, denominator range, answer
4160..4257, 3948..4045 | 1.16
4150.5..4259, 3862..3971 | 1.36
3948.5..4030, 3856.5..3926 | 1.13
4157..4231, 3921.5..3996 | 1.31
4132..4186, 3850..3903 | 1.36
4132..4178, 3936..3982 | 1.38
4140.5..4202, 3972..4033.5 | 1.08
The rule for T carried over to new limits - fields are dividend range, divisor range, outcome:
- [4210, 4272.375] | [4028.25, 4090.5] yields 0.95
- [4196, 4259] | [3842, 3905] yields 1.19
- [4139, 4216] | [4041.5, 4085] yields 0.94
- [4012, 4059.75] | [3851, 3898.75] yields 1.26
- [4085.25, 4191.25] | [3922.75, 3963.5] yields 1.11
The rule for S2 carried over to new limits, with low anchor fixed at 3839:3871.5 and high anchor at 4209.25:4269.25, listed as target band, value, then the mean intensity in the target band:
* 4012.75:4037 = -2.94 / 11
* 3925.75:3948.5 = 2.27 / 8.56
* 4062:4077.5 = -1.94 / 11.2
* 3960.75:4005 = 2.53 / 9.13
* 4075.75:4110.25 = 2.63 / 9.3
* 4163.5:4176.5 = -0.29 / 10.6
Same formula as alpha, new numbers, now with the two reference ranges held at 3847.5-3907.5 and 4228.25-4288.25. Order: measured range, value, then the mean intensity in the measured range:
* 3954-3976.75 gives 3.42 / 7.84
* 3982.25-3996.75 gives -2.23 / 10.8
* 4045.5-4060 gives -2.09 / 10.9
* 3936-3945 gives 0.39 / 8.74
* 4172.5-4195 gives -0.89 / 10.5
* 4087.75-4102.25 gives 1.03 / 9.03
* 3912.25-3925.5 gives -1.63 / 10.2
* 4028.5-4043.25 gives -3.01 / 11.4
